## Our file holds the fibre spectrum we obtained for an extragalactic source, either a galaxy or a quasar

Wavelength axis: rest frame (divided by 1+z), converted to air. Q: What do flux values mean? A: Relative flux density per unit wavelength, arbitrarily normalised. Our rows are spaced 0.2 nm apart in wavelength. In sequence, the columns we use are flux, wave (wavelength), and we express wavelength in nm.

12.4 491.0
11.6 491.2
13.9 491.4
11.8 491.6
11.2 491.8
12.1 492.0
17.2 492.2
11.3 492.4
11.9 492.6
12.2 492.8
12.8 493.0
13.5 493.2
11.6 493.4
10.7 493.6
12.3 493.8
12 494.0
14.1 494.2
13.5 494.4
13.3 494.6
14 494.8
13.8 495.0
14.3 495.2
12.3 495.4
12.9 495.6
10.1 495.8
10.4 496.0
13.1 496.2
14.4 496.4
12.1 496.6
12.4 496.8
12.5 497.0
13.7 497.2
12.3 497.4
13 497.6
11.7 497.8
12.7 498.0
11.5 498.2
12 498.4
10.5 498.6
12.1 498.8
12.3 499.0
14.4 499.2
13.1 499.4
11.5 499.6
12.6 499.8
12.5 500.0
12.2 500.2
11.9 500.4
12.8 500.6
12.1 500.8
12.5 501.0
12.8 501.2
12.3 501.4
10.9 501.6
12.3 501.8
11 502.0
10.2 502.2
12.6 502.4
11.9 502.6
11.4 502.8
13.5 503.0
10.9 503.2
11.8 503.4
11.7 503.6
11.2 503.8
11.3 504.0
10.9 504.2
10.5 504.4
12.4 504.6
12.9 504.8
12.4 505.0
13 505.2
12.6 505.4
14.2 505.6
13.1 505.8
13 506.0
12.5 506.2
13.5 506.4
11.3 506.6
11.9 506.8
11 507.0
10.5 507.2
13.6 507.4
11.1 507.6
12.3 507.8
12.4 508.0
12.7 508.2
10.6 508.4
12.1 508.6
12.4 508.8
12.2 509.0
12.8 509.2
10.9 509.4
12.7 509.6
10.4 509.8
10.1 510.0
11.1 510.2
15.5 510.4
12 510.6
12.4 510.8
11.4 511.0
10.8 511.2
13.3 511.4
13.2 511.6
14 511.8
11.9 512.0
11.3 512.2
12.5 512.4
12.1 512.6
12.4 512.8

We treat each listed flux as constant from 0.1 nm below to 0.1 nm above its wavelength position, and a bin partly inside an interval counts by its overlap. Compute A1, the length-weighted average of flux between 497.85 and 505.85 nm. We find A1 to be 12.1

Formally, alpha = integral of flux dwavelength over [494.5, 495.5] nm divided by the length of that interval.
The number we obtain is 13.5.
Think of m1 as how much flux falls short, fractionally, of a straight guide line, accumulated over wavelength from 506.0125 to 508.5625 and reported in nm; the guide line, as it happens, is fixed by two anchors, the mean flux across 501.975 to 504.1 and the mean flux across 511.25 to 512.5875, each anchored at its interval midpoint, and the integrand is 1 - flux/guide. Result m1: 0.02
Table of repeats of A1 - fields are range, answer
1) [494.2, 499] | 12.6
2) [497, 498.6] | 12.3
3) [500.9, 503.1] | 11.9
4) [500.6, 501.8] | 12.2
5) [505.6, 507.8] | 12.2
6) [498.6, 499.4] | 12.7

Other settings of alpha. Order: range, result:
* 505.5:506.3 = 13.2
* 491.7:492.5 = 12.9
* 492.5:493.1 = 12.3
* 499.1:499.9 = 12.9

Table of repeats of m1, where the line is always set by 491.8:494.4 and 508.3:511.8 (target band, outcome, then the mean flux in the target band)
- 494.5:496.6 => -0.05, 12.8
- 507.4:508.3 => -0.01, 12.3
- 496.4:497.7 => -0.03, 12.8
